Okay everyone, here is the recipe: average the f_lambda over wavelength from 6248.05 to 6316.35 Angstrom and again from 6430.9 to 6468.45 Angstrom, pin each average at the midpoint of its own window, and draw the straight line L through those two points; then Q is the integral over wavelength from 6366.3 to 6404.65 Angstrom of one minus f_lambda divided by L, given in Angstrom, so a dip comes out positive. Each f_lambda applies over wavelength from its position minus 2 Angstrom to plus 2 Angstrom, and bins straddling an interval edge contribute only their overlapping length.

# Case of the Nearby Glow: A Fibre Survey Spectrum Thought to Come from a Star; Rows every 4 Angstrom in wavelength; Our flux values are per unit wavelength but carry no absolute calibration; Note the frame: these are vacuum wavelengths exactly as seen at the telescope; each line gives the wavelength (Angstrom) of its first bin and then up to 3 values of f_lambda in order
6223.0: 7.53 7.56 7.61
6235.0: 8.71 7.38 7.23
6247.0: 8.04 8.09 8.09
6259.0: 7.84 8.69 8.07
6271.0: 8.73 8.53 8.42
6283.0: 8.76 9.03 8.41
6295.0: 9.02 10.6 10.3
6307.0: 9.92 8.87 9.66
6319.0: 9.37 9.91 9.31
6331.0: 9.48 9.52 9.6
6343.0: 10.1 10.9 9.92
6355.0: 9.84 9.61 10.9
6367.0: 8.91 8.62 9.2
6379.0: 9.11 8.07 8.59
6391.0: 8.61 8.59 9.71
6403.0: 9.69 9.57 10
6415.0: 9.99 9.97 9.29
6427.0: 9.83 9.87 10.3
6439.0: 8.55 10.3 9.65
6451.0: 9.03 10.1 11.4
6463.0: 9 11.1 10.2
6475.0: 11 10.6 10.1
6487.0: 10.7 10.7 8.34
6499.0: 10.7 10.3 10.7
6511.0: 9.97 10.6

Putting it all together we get 2.46 Angstrom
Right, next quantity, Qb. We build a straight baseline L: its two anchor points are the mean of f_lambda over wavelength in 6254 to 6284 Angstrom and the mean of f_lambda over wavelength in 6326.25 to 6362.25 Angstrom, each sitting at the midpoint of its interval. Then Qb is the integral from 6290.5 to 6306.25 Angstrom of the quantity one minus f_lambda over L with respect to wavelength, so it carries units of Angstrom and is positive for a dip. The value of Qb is -1.3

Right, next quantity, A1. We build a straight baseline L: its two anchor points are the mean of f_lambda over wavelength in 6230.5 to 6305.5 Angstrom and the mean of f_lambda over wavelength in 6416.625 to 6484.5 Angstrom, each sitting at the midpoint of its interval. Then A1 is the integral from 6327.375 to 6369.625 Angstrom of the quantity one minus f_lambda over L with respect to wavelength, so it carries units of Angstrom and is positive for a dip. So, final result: -3.0 Angstrom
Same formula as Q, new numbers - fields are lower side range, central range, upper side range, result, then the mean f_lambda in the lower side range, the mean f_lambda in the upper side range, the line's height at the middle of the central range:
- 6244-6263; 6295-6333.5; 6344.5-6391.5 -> -4.06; 8.04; 9.39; 8.76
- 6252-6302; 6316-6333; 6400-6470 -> -0.89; 8.7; 9.86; 9.05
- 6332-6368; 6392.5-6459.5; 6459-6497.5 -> 2.79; 9.94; 10.3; 10.1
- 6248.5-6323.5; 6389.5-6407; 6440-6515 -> 0.85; 8.94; 10.2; 9.68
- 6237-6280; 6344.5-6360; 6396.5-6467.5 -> -1.85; 8.09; 9.82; 9.03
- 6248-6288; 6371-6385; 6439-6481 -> 0.95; 8.4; 10.2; 9.41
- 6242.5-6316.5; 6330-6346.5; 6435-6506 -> -1.09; 8.78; 10.1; 9.19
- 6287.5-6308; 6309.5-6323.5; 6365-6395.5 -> -0.05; 9.59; 8.72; 9.39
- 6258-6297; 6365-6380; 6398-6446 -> 0.64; 8.57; 9.75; 9.35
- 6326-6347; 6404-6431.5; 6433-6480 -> 0.54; 9.74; 10.1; 9.98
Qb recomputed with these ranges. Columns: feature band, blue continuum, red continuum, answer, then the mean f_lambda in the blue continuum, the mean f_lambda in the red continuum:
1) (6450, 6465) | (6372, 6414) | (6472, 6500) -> -0.01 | 9.12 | 10.3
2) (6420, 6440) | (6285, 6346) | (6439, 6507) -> 0.73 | 9.56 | 10.2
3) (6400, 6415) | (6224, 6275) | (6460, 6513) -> -0.40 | 8.01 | 10.3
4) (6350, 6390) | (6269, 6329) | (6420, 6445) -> 1.04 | 9.26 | 9.7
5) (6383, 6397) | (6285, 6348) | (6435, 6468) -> 1.77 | 9.6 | 9.88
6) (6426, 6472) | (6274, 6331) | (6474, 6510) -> 0.69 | 9.31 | 10.3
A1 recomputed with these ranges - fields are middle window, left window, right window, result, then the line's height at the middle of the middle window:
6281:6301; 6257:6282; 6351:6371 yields -1.0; 8.7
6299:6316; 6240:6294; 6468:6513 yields -2.2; 8.66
